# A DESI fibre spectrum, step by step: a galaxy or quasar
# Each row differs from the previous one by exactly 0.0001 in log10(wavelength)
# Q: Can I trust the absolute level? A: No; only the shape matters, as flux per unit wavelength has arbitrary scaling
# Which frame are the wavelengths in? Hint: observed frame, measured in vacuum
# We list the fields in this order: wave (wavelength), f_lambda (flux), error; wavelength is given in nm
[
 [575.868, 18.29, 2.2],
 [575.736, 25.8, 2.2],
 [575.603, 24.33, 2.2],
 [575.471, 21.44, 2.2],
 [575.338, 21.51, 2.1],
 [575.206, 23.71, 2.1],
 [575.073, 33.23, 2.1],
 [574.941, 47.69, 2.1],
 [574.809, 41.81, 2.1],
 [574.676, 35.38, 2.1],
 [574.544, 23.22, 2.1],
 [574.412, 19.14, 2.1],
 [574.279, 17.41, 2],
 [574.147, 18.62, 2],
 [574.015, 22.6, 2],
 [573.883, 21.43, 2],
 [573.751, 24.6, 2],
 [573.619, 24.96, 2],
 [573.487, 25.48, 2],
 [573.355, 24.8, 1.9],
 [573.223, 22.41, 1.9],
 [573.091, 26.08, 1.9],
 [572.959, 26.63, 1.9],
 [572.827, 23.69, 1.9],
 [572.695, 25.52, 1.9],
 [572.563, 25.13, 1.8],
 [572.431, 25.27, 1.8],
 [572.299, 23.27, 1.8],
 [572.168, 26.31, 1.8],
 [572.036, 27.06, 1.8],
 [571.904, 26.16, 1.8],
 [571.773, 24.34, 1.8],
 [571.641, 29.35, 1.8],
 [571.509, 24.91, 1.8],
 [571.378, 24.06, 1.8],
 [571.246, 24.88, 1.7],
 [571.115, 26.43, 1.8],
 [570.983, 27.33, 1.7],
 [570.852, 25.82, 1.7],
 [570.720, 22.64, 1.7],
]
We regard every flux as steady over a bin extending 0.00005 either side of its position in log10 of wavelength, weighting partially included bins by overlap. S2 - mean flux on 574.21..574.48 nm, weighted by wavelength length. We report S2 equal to 18.3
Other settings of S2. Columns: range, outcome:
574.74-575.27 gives 36.6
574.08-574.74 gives 22.7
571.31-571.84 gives 25.7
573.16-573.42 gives 23.6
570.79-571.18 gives 26.5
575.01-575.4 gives 26.1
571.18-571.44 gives 24.5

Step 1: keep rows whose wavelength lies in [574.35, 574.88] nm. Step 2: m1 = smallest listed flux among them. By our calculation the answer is 19.14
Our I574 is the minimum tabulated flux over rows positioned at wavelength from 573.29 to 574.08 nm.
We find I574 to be 21.43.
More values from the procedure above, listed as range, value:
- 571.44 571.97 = 24.34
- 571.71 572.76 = 23.27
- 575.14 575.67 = 21.44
